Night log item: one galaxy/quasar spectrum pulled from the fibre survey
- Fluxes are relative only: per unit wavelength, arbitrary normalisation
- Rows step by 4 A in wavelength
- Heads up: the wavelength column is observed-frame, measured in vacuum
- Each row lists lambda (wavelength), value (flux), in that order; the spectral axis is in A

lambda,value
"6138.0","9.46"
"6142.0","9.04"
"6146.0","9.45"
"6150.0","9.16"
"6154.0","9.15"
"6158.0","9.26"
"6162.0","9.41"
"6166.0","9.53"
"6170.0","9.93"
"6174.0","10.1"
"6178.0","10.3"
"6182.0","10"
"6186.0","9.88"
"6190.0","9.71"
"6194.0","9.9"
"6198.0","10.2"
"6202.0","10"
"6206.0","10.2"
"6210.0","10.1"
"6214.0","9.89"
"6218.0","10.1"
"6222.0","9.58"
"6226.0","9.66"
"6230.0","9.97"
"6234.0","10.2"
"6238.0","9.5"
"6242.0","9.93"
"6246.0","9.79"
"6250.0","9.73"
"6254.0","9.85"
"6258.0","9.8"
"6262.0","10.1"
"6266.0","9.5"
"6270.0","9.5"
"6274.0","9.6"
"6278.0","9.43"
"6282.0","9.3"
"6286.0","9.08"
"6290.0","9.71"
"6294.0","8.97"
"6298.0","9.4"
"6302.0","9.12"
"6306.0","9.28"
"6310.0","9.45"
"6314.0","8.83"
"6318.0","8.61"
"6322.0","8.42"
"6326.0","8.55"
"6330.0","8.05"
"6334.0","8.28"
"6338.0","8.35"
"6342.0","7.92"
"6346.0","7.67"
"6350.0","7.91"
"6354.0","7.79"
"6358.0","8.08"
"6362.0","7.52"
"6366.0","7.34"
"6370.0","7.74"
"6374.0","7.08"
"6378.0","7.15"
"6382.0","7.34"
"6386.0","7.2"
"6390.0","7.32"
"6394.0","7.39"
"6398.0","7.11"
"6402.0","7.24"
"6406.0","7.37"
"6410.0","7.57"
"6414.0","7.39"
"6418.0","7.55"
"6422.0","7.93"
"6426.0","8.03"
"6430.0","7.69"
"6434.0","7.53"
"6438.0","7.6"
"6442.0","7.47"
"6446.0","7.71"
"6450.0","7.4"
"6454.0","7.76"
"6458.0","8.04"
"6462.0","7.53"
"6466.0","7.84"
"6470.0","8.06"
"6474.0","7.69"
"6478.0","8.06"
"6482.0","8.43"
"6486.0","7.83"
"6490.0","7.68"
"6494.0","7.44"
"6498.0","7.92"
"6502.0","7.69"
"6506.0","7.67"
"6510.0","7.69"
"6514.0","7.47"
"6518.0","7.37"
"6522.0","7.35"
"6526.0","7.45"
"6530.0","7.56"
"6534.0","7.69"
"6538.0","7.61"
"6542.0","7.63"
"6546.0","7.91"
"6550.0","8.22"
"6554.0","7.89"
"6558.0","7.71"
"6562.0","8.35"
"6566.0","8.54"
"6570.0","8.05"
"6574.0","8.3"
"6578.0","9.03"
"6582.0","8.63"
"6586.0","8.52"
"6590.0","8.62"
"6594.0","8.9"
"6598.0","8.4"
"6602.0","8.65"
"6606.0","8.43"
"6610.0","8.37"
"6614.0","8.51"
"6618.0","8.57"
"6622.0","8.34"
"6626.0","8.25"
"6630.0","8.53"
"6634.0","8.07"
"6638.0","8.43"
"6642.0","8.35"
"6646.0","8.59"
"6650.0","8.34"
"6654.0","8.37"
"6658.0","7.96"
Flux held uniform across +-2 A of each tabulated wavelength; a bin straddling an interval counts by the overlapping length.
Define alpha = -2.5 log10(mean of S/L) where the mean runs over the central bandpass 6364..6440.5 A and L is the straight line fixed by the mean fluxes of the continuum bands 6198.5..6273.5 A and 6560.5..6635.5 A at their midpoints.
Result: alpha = 0.23 mag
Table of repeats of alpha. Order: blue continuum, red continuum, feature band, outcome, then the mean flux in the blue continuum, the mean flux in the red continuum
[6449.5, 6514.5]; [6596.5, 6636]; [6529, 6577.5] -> 0.02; 7.79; 8.41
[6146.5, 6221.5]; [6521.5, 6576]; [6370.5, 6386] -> 0.21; 9.81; 7.89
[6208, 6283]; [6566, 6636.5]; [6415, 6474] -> 0.17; 9.77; 8.48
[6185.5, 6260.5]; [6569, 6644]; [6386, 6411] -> 0.25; 9.9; 8.48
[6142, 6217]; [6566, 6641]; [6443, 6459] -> 0.16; 9.77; 8.48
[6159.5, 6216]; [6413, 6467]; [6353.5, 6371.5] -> 0.09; 9.93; 7.68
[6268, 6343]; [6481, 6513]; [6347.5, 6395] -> 0.14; 8.95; 7.76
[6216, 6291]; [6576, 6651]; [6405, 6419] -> 0.22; 9.7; 8.5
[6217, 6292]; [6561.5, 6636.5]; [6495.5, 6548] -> 0.15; 9.7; 8.48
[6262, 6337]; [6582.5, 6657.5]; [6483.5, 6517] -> 0.13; 9.08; 8.45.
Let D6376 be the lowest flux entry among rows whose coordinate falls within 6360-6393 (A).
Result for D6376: 7.08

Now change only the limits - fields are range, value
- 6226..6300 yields 8.97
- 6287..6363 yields 7.52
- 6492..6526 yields 7.35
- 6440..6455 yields 7.4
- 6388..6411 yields 7.11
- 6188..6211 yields 9.71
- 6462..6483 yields 7.53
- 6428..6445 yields 7.47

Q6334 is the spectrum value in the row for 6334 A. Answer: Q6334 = 8.28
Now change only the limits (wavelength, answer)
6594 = 8.9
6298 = 9.4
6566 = 8.54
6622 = 8.34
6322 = 8.42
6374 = 7.08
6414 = 7.39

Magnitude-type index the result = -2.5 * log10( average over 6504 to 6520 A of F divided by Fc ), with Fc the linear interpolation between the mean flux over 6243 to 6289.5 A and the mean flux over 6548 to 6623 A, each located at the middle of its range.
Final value 0.15 mag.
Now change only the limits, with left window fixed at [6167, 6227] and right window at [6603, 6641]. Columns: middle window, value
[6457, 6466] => 0.16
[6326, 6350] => 0.17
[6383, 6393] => 0.26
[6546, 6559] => 0.09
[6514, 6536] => 0.17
